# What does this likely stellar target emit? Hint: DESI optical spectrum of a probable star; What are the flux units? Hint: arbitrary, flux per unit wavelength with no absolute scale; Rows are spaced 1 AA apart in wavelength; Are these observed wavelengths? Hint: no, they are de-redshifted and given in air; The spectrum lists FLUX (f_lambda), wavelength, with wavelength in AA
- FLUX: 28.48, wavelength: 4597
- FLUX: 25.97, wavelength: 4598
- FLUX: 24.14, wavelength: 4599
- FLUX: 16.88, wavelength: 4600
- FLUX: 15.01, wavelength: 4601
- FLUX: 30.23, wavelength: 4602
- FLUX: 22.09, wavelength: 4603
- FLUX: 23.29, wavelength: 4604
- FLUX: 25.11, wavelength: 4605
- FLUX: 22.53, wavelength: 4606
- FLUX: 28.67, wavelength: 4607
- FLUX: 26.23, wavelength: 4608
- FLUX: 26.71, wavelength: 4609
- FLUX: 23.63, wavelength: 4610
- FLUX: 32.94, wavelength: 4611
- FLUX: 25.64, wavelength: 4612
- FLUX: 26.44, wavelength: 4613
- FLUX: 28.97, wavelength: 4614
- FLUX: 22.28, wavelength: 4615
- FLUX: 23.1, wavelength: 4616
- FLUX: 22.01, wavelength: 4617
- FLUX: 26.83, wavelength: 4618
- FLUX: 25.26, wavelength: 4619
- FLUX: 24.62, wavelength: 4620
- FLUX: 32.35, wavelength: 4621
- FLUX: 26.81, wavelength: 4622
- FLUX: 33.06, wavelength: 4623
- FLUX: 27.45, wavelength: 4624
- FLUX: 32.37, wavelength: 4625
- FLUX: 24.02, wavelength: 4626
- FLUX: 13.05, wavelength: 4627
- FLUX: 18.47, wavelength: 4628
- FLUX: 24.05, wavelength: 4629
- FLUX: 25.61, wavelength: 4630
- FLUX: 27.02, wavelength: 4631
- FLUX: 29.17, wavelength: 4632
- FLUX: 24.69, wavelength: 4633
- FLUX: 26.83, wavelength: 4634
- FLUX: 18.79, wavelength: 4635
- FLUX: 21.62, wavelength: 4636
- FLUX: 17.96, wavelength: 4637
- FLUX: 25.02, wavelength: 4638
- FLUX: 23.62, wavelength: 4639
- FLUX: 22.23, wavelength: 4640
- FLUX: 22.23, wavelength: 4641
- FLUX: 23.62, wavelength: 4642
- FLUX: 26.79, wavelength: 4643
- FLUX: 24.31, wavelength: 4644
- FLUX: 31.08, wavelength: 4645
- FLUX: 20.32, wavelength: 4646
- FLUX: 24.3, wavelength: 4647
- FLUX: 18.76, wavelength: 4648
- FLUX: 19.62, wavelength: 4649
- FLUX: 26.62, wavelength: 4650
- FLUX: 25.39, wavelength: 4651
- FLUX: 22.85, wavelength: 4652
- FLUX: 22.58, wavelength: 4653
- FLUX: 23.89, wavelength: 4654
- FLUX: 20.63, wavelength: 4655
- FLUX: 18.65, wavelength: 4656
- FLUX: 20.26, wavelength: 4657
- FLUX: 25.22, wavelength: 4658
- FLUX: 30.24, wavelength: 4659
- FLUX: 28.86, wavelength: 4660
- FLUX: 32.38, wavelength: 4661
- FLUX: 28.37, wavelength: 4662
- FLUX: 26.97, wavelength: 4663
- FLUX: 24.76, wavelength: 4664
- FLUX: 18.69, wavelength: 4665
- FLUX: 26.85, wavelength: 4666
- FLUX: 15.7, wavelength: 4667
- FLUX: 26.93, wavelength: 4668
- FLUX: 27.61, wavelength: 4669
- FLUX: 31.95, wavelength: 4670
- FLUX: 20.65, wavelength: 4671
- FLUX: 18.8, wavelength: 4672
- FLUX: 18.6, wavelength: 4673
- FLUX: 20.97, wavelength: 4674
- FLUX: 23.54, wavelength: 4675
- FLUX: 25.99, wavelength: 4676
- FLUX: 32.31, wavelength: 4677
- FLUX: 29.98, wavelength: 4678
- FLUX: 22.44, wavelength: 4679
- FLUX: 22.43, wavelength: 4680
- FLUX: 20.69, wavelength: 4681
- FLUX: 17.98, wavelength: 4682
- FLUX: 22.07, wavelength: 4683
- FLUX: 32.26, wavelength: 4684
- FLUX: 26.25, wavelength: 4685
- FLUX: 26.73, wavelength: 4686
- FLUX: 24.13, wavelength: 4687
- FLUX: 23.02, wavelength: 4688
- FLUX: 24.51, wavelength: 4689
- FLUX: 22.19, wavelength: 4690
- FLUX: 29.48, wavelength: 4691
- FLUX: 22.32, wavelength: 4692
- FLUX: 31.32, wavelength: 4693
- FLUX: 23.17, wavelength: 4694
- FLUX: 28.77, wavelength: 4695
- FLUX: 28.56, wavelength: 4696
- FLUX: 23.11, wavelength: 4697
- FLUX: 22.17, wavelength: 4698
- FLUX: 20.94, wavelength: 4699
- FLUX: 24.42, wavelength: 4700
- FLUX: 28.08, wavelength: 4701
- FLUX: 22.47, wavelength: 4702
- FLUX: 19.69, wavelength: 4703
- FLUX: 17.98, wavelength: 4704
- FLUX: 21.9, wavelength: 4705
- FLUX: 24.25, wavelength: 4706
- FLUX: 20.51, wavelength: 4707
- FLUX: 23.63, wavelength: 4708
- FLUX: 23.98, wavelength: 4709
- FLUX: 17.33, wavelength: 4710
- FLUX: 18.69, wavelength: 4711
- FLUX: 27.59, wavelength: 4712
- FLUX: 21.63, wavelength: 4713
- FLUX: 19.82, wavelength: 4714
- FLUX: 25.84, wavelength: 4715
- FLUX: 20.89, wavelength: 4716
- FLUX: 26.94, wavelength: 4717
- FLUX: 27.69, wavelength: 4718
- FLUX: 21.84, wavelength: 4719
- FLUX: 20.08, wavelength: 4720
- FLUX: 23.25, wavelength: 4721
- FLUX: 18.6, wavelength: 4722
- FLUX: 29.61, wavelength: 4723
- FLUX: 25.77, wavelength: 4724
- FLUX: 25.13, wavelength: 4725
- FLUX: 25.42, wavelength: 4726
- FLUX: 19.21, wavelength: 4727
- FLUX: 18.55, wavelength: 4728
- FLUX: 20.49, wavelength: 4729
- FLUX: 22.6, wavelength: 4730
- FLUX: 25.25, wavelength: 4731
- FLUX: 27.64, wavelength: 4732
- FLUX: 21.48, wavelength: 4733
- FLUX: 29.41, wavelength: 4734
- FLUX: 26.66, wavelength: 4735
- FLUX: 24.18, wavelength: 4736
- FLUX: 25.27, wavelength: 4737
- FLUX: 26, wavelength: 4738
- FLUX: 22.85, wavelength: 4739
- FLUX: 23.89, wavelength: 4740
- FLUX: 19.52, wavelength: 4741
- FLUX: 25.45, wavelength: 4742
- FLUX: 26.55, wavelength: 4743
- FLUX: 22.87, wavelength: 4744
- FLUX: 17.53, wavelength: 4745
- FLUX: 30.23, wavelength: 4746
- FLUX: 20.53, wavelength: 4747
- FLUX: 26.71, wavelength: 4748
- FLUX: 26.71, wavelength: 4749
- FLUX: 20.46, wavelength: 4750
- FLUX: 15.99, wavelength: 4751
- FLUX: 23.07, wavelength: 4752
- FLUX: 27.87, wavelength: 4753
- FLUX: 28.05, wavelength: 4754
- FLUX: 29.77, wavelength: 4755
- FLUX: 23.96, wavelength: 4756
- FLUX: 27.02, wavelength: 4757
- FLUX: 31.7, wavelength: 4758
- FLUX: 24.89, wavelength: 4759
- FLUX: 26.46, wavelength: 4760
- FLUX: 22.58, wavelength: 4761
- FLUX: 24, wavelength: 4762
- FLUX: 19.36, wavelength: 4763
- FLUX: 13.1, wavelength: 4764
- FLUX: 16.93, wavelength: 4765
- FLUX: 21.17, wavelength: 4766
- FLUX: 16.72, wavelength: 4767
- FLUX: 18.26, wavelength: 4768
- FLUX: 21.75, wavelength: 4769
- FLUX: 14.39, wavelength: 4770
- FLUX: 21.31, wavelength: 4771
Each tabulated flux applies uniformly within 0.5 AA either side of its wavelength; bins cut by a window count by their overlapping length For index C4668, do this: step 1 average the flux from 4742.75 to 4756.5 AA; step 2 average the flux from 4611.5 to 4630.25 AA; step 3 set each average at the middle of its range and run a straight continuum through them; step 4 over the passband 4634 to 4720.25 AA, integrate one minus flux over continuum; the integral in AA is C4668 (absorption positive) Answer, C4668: 3.7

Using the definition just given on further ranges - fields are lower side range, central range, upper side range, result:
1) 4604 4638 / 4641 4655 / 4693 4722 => 0.51 AA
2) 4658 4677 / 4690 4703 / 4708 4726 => -0.55 AA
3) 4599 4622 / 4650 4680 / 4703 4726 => -0.82 AA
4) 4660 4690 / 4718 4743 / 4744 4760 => 1.06 AA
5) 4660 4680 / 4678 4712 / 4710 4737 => 0.82 AA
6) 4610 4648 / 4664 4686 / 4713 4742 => 0.29 AA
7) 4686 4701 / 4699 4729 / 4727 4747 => 2.13 AA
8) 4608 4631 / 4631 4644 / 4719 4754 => 0.88 AA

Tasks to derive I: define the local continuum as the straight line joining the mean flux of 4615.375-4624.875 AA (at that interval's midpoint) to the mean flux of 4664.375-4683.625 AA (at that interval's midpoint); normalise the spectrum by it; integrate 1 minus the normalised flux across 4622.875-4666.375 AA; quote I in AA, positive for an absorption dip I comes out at 1.9 AA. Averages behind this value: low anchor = 27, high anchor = 23.4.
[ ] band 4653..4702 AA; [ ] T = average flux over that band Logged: 24.7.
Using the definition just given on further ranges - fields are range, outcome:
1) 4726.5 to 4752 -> 23.4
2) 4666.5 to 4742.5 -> 23.8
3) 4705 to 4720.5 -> 22.7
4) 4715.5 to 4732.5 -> 23.5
